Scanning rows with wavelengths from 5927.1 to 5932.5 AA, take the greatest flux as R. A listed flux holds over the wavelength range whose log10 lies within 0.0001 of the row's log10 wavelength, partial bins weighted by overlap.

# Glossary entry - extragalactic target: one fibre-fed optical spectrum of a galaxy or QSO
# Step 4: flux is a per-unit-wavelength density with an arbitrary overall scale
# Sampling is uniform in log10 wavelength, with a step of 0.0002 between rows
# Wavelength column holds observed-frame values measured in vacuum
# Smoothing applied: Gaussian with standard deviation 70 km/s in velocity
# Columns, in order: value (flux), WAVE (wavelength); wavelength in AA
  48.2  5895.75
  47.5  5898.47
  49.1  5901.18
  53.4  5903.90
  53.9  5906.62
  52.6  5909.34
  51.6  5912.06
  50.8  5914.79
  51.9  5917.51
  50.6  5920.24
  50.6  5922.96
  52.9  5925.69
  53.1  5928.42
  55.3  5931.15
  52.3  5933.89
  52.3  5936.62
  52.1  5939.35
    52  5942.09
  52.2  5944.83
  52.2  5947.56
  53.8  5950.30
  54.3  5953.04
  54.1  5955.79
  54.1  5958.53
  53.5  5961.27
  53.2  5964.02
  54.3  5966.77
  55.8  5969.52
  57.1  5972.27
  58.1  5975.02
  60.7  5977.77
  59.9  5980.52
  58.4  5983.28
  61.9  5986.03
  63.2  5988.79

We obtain 55.3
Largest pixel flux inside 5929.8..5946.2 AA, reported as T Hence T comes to 55.3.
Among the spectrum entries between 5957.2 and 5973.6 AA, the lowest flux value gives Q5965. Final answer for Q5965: 53.2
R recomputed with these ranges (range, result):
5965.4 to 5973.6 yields 57.1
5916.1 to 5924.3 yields 51.9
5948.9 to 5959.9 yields 54.3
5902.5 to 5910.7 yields 53.9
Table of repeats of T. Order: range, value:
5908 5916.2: 52.6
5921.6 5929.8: 53.1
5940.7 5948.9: 52.2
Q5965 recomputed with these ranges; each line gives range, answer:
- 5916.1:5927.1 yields 50.6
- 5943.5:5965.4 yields 52.2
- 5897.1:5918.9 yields 47.5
